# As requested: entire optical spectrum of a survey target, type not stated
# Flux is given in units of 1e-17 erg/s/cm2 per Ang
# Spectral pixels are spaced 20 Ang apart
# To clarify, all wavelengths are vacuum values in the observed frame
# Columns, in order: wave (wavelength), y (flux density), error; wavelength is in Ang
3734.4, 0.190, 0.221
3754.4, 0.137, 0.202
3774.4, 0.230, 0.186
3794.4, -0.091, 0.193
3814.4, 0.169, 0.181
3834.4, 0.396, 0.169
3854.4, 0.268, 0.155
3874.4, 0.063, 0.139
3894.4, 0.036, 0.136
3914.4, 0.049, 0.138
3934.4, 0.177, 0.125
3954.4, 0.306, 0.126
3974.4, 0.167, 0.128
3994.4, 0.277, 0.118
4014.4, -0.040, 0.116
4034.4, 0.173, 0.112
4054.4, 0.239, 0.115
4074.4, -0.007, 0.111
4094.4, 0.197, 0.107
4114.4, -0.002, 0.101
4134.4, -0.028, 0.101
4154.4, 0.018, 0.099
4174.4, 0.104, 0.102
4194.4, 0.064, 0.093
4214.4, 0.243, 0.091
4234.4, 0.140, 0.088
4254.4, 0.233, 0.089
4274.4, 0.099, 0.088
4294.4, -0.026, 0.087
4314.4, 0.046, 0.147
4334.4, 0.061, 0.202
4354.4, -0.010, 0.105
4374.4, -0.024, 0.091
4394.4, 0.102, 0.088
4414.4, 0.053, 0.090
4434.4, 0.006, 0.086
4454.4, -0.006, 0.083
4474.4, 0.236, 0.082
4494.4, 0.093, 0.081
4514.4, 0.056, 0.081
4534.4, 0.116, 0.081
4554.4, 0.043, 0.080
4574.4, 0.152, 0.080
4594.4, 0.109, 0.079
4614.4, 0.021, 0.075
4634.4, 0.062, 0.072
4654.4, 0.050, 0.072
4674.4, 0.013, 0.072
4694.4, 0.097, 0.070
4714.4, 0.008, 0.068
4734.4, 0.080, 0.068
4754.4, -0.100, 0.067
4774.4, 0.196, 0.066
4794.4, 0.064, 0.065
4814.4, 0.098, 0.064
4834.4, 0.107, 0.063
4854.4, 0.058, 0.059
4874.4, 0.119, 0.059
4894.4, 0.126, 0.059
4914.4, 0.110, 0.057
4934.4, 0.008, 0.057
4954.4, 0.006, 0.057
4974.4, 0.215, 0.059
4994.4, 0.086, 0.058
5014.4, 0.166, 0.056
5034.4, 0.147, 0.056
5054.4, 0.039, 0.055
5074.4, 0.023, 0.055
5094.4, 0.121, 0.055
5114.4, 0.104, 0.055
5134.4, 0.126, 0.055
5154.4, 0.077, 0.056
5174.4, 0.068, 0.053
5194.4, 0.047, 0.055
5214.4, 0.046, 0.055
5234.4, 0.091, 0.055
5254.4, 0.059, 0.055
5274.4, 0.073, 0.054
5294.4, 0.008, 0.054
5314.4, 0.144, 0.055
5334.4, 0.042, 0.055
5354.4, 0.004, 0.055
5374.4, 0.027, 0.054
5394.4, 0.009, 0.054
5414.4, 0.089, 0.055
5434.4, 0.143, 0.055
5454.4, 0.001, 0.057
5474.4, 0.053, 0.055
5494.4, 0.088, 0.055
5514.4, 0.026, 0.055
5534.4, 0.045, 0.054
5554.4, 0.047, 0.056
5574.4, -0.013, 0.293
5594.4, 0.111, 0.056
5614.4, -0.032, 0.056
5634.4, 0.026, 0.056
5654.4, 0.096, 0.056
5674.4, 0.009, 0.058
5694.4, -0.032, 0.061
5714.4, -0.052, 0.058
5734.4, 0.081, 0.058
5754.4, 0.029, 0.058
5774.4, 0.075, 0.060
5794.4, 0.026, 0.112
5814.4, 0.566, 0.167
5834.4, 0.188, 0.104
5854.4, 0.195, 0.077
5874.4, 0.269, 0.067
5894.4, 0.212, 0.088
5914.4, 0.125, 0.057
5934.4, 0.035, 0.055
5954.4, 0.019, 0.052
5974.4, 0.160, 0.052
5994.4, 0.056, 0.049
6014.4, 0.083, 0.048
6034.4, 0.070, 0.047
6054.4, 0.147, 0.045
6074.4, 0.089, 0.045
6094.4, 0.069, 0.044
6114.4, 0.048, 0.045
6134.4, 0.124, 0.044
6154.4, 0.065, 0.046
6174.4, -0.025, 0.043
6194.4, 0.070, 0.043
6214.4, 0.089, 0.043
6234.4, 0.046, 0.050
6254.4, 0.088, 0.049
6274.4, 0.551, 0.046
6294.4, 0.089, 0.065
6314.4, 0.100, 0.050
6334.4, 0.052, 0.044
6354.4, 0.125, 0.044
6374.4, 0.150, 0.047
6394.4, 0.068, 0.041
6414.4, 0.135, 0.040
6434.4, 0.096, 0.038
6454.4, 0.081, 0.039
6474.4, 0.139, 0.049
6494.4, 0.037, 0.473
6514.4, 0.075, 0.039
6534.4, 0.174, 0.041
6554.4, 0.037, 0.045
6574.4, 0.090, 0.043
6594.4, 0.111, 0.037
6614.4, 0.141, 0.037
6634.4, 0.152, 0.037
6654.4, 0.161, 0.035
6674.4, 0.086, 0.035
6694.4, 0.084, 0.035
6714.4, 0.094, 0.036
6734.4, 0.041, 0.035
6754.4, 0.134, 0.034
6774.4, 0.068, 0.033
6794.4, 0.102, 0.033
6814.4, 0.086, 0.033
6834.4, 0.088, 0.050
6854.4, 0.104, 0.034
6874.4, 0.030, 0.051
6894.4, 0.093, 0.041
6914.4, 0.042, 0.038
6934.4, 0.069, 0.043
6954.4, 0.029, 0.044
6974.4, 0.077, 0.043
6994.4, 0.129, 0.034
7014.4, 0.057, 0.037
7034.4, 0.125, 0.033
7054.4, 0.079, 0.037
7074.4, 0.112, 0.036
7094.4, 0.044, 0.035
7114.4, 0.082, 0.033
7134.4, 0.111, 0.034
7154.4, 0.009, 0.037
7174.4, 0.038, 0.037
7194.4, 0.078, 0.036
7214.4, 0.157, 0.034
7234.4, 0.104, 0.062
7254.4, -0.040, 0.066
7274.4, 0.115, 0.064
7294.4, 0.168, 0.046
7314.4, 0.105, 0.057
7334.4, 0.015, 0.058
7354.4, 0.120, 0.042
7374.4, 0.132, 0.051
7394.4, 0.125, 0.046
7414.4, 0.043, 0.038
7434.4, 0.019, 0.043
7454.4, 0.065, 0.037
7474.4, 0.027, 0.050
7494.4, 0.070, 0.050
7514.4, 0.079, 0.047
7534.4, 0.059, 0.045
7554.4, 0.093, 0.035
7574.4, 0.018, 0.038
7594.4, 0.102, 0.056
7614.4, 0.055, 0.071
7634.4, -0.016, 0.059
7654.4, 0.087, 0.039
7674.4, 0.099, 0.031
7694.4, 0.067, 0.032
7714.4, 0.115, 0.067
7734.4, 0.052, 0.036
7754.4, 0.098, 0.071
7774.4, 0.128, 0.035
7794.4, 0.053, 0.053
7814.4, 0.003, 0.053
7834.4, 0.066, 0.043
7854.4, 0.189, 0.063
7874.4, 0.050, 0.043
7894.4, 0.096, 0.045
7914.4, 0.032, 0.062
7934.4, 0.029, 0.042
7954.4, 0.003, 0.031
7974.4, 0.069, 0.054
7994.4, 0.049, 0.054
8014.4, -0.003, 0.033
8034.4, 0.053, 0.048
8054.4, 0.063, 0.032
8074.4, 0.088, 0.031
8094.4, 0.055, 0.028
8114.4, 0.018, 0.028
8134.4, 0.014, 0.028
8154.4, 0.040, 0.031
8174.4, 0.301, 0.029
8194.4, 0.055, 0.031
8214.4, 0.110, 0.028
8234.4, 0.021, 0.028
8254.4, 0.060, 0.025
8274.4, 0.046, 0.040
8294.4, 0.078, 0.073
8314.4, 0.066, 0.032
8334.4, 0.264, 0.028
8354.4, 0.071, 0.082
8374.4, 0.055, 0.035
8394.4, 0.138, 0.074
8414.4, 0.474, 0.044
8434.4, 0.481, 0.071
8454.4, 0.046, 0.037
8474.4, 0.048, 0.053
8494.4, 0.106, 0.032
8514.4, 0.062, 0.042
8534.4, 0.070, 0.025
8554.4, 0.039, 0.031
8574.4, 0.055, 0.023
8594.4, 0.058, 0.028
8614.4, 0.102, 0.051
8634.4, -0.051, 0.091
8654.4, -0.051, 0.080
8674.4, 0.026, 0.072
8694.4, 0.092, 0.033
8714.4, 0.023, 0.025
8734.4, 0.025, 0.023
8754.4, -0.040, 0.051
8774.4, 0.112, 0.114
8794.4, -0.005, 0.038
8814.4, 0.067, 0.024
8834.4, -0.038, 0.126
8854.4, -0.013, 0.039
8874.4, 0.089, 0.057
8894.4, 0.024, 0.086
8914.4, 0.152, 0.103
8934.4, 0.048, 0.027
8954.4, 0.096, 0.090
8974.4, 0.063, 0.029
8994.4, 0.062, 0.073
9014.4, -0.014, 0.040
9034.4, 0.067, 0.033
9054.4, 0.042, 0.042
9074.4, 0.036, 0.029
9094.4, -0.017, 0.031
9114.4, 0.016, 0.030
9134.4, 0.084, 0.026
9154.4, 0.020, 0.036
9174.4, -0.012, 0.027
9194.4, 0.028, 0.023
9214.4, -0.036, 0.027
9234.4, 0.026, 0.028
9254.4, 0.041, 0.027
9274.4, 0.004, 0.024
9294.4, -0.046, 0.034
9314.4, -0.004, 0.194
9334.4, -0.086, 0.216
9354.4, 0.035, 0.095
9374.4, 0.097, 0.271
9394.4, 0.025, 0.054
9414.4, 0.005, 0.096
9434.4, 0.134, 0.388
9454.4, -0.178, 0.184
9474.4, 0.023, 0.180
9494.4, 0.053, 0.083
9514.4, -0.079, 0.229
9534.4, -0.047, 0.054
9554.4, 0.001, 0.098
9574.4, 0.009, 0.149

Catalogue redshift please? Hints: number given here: 0.682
